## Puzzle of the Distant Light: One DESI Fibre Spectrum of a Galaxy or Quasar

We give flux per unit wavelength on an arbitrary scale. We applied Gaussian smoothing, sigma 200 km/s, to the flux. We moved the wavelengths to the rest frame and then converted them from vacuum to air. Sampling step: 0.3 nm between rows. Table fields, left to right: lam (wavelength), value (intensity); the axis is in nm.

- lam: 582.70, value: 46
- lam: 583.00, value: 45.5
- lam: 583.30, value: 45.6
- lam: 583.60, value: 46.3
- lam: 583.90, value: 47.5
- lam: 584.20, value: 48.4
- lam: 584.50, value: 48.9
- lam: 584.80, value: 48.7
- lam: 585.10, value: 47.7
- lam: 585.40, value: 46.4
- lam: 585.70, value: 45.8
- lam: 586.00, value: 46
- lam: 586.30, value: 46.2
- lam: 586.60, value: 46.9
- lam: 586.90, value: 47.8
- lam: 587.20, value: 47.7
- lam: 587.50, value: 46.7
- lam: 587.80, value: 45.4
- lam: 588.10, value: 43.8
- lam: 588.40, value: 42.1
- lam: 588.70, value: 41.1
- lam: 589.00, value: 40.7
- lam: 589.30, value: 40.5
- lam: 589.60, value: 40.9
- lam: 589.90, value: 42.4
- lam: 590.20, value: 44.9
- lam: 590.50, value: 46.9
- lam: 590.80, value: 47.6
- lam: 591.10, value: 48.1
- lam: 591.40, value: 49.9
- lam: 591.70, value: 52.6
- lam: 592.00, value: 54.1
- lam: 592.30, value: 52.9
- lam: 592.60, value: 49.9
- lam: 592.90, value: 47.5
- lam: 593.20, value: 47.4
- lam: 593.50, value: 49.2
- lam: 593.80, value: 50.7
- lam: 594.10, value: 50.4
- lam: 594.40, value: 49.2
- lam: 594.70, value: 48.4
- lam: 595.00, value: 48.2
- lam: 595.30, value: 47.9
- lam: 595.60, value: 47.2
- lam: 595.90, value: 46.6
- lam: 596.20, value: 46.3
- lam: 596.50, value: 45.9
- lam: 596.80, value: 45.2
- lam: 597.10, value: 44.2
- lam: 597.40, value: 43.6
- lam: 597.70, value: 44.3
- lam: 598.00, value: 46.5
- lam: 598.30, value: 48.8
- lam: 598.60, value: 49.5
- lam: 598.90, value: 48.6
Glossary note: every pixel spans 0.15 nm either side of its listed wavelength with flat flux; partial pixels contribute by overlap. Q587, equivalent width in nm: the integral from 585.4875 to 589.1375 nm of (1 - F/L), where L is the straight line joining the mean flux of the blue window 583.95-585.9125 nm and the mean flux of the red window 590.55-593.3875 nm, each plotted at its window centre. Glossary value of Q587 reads 0.25 nm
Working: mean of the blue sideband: 47.6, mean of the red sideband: 49.9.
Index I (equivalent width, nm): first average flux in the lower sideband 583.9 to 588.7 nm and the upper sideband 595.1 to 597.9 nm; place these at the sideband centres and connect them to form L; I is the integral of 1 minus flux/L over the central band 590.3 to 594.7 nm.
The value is -0.35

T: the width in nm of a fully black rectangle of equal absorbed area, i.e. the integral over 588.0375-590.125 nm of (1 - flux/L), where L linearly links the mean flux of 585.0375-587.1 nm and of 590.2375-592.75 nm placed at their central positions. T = 0.29 nm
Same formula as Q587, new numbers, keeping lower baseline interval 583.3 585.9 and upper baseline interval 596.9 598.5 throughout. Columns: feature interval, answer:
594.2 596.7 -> -0.09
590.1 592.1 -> -0.12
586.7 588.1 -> 0.01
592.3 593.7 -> -0.09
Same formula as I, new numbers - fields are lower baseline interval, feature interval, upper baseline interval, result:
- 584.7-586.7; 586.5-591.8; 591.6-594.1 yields 0.361 nm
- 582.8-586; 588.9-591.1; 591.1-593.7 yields 0.247 nm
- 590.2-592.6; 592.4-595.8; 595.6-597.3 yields -0.077 nm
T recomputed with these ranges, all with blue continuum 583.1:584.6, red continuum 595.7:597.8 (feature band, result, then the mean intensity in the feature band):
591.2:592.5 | -0.17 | 52.1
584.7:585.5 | -0.01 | 47.6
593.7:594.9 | -0.10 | 49.6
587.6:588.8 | 0.08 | 43.3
